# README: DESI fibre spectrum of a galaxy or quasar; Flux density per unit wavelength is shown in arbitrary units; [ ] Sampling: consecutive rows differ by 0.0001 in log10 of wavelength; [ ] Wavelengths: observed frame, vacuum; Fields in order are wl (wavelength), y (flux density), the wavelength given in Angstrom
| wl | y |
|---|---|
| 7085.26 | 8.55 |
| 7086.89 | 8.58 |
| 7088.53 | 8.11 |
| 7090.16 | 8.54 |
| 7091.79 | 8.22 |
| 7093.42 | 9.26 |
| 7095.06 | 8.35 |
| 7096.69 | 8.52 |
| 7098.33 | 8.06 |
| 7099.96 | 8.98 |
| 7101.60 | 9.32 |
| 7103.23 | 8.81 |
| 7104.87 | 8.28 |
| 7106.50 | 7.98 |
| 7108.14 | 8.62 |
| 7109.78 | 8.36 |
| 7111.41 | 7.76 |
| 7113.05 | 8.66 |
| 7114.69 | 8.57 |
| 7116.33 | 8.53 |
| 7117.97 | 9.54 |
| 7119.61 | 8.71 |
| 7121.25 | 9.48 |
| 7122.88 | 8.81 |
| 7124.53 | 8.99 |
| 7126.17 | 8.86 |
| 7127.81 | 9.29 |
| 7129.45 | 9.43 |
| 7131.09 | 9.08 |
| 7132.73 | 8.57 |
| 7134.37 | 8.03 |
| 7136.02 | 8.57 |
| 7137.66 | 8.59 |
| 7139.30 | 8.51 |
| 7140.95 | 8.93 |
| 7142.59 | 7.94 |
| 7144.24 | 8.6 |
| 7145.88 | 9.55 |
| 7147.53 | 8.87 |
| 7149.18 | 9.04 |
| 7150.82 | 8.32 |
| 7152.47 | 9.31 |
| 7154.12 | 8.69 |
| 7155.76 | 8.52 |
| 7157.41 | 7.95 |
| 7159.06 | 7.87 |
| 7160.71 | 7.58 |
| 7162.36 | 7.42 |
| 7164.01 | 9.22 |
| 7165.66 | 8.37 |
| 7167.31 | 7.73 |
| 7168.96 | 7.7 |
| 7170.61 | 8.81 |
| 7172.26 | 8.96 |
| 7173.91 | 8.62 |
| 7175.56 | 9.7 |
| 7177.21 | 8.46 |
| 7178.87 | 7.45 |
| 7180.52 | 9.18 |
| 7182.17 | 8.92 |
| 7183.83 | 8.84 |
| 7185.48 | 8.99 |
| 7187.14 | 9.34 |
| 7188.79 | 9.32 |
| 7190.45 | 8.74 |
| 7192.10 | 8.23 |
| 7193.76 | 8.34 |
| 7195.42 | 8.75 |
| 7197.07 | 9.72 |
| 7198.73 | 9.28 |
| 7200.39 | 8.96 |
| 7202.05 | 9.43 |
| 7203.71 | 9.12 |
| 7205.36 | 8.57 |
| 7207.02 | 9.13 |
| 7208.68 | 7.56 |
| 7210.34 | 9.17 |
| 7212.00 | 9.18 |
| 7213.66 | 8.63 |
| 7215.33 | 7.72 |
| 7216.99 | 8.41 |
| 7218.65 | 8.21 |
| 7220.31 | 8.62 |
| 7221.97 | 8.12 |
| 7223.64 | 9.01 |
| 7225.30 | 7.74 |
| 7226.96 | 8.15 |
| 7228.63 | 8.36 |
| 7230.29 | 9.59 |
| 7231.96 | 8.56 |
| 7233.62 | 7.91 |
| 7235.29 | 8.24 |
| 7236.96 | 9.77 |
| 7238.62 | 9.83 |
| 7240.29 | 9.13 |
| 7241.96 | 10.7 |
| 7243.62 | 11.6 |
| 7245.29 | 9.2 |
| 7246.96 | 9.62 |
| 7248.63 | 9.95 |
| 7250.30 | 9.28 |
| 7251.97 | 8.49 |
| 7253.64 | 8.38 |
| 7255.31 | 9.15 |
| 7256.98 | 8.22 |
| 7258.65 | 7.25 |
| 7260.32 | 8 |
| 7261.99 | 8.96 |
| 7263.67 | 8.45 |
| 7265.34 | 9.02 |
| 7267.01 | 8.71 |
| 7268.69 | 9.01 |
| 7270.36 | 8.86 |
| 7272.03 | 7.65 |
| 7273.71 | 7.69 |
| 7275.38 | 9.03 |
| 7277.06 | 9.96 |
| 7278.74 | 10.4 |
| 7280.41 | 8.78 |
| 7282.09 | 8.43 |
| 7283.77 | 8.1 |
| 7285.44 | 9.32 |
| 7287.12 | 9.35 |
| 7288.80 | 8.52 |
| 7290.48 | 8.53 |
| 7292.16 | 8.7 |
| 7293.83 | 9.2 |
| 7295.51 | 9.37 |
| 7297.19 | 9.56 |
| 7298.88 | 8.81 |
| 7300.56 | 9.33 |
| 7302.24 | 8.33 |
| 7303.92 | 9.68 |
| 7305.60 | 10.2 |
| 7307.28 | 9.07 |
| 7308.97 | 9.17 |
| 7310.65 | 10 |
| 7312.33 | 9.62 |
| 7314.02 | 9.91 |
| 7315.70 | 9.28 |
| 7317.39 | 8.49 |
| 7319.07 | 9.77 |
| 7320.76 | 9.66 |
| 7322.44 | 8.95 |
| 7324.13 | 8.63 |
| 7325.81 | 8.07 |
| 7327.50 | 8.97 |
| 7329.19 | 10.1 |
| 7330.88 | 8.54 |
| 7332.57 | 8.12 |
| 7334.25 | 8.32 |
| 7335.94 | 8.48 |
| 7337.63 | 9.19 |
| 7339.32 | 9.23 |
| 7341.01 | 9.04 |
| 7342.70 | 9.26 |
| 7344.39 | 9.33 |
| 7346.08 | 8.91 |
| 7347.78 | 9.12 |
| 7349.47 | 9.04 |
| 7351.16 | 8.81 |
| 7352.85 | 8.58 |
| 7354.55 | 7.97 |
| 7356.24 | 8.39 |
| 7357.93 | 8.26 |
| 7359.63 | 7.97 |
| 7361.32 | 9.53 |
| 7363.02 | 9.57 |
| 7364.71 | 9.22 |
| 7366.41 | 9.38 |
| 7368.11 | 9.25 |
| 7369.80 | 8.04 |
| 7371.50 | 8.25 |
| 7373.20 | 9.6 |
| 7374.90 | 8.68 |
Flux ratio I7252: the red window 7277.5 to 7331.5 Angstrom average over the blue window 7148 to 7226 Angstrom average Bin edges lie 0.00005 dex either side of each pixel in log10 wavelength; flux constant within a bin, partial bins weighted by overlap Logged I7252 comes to 1.1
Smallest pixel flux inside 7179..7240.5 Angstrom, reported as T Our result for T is 7.56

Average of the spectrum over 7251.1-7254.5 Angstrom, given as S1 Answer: 8.45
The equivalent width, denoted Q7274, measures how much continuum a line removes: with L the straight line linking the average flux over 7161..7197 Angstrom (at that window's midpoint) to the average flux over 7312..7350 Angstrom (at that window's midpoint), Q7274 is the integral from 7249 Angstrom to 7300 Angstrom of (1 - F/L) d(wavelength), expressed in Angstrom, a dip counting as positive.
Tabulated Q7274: 0.6 Angstrom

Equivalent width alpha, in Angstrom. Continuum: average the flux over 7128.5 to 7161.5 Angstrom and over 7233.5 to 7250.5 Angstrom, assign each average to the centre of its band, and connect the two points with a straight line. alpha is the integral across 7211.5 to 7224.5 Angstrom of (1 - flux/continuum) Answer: 1.3 Angstrom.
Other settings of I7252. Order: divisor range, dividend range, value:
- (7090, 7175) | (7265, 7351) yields 1.05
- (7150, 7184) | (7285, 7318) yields 1.09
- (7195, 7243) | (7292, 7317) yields 1.06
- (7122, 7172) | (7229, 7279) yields 1.05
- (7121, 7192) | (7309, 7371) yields 1.03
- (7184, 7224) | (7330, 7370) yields 1.01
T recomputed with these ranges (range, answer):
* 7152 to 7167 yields 7.42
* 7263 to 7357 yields 7.65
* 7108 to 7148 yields 7.76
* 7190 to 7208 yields 8.23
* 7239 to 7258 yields 8.22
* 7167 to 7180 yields 7.45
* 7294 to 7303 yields 8.33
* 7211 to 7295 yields 7.25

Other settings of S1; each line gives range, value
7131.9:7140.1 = 8.46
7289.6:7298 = 9.07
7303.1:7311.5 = 9.63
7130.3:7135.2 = 8.55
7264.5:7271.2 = 8.91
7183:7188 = 9.06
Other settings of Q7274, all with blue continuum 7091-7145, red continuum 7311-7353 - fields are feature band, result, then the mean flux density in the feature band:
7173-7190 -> -0.19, 8.88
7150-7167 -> 0.85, 8.31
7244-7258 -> -0.31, 9.09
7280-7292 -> 0.33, 8.71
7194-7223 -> 0.30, 8.73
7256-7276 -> 1.17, 8.4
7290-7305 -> -0.18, 9.09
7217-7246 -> -0.33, 8.97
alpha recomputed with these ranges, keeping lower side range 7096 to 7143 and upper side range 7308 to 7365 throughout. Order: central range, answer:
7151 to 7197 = 1.0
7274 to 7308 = -0.7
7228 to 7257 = -1.3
